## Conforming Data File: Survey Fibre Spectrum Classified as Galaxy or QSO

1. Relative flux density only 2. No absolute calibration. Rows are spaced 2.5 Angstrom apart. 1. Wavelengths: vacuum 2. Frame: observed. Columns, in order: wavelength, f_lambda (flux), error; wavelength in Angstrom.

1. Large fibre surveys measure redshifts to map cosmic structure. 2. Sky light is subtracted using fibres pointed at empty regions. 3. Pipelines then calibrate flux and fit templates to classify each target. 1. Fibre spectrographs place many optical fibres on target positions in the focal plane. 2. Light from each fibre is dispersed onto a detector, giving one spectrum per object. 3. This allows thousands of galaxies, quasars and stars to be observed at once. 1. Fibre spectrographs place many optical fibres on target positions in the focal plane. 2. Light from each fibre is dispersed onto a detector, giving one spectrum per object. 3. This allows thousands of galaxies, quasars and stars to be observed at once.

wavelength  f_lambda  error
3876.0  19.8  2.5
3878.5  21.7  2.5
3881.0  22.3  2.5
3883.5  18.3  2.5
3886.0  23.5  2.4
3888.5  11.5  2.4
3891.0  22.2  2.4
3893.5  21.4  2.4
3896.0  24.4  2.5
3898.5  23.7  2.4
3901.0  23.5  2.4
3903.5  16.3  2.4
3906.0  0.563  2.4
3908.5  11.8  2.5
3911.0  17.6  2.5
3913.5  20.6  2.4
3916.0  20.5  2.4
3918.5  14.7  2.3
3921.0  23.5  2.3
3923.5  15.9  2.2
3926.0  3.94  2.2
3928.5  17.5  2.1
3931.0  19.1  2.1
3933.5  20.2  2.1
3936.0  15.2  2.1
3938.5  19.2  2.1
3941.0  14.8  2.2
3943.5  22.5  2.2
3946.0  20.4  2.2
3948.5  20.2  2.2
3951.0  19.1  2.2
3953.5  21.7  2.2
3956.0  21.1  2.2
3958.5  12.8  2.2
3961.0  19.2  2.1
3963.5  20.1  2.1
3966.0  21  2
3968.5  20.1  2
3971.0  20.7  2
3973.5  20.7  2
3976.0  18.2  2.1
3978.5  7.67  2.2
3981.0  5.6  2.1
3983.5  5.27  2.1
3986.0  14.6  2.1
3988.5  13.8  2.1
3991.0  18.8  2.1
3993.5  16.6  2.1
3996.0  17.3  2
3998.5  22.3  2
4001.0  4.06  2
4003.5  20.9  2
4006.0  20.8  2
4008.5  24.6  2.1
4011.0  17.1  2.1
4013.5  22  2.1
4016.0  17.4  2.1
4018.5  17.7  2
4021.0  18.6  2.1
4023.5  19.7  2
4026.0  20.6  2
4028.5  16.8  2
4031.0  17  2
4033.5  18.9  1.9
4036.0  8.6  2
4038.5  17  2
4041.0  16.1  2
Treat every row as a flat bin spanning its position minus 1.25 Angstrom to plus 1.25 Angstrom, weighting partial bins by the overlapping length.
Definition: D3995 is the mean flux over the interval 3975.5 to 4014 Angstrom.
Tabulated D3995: 15.4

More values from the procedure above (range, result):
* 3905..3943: 15.9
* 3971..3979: 17.1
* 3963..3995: 15.5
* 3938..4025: 17.6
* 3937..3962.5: 19.1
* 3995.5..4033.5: 18.5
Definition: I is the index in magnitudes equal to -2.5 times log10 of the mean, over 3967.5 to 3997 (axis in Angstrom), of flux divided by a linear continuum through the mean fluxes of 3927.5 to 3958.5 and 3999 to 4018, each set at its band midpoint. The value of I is 0.24 mag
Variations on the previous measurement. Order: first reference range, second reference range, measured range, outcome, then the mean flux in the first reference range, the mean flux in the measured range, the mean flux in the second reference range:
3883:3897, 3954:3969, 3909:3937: 0.16 mag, 20.2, 17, 19.1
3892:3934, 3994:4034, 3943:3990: 0.05 mag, 17.3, 17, 18.4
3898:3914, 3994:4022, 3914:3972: -0.11 mag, 15.7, 18.4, 18.4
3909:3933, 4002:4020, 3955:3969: -0.04 mag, 17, 19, 19.8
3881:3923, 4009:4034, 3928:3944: 0.02 mag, 18.5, 18.2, 18.8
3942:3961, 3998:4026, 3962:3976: -0.05 mag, 19.6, 20.3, 18.6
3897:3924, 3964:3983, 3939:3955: -0.20 mag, 17.3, 19.8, 16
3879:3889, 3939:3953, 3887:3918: 0.11 mag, 19.7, 17.8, 19.5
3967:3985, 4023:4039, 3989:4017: -0.18 mag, 14.1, 18.2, 16.8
